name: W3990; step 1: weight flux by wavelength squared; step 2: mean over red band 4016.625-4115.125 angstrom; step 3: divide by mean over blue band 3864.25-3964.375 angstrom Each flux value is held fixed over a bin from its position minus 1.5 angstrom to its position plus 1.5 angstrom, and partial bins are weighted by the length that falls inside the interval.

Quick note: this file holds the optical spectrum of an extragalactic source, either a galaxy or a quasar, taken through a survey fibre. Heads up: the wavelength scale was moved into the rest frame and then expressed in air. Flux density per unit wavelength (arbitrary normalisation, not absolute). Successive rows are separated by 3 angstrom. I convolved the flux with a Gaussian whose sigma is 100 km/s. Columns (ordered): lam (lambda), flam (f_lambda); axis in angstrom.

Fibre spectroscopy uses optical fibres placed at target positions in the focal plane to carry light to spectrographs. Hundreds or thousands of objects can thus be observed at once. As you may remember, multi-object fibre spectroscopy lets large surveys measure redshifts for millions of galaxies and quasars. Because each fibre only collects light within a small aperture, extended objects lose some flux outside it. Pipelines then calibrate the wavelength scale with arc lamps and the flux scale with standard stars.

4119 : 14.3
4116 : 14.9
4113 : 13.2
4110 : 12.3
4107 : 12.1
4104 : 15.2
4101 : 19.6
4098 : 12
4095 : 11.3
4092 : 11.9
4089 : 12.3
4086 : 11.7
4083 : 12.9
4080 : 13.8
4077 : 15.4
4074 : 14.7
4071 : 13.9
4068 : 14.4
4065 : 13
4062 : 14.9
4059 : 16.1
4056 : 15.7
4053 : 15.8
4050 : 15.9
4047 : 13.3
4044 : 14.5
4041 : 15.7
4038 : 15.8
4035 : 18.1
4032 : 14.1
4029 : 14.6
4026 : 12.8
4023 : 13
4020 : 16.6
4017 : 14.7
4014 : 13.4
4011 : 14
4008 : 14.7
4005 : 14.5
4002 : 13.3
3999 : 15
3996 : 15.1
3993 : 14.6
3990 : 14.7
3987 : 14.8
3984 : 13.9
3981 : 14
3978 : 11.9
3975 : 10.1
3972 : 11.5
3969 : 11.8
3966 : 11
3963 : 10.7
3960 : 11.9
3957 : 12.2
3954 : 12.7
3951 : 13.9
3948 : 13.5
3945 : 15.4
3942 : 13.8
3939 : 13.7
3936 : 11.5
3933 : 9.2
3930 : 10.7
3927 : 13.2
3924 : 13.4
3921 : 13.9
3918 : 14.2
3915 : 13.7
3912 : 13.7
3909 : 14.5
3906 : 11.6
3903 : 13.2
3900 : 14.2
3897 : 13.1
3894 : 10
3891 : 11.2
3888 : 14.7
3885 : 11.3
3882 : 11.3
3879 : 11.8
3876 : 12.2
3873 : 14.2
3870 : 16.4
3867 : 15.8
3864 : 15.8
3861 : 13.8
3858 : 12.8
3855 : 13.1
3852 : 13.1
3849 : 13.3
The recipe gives 1.19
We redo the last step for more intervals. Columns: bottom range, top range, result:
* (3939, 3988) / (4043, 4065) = 1.24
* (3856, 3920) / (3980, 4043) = 1.17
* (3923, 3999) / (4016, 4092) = 1.18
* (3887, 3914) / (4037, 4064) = 1.28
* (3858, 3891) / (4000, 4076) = 1.18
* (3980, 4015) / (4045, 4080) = 1.06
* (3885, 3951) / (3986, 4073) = 1.20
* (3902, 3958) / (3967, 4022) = 1.09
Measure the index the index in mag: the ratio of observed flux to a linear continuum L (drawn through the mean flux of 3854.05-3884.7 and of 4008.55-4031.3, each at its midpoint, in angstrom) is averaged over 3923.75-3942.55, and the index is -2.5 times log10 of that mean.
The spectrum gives 0.15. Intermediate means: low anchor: 13.6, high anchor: 14.2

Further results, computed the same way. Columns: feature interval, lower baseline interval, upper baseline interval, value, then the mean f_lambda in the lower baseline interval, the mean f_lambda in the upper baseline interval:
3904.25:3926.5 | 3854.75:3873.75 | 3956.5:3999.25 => 0.02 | 14.7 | 12.8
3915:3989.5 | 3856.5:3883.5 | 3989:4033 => 0.12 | 13.8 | 14.3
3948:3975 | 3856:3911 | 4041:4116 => 0.14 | 13.2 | 14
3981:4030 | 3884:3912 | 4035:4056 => 0.03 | 12.7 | 15.4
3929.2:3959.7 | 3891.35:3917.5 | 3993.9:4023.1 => 0.07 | 13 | 14.5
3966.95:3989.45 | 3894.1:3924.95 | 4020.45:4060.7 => 0.13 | 13.4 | 15.1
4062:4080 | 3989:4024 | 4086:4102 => -0.07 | 14.5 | 13.1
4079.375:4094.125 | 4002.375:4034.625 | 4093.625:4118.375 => 0.13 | 14.3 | 13.9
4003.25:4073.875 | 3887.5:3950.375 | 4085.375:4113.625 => -0.13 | 13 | 13.2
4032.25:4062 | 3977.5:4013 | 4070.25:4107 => -0.12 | 14.3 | 13.7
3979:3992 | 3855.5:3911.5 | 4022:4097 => -0.04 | 13.2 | 14.2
